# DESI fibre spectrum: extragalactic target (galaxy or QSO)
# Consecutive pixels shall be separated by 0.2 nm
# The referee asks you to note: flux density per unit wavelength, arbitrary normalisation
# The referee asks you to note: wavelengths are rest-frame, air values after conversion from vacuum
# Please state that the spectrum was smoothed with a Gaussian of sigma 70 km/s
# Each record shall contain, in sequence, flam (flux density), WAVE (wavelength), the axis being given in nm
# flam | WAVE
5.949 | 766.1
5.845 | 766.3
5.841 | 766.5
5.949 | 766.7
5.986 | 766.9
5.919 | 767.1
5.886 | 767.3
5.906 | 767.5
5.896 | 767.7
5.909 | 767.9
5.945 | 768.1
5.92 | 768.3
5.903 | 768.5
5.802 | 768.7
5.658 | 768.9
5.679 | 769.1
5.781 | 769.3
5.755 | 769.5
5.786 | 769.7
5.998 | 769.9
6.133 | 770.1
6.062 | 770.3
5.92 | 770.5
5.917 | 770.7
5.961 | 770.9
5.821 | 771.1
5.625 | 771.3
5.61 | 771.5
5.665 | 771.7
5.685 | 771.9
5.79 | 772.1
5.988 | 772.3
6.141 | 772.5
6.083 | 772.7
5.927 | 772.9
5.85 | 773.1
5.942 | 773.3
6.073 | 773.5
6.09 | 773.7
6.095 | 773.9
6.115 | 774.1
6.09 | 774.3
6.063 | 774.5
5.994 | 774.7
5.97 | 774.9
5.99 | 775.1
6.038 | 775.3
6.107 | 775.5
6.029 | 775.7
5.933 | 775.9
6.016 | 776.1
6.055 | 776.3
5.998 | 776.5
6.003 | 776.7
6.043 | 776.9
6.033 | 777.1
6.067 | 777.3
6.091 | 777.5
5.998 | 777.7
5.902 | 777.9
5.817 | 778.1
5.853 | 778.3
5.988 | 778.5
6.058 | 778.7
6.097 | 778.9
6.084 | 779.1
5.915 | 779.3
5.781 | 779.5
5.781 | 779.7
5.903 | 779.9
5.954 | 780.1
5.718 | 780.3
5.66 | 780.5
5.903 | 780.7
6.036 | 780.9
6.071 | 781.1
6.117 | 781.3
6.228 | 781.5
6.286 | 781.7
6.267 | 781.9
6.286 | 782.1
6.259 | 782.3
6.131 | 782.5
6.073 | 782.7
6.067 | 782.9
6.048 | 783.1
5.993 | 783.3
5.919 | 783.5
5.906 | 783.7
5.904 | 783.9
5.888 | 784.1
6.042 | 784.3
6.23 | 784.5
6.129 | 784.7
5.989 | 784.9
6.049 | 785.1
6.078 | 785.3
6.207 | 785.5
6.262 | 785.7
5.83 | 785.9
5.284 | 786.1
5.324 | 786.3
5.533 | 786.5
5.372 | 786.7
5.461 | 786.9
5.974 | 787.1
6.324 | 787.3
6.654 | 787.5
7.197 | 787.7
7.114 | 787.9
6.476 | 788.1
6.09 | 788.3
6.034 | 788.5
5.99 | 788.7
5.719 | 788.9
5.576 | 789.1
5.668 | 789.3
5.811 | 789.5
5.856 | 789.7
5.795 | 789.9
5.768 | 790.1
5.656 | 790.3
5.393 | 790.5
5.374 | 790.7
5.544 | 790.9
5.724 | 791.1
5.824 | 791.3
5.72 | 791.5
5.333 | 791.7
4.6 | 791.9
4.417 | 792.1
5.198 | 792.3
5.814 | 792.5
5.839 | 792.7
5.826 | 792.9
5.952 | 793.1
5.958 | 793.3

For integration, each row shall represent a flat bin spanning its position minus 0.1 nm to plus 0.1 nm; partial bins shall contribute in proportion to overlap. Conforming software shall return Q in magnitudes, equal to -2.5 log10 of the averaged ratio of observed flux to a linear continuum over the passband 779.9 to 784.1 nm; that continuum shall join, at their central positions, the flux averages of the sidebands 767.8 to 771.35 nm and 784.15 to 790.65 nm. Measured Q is -0.02 mag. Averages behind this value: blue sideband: 5.87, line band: 6.03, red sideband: 5.96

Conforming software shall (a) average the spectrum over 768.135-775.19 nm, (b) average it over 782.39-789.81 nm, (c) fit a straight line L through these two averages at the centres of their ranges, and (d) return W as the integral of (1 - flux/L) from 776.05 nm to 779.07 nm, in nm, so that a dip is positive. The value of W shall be -0.03 nm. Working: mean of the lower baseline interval 5.91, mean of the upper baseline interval 6.01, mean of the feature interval 6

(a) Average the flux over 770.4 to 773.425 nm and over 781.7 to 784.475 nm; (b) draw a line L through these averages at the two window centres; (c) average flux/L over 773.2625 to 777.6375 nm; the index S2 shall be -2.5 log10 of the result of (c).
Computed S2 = -0.02 mag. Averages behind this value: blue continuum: 5.86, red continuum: 6.07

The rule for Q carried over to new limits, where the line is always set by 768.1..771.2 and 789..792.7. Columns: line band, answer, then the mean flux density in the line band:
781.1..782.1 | -0.10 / 6.22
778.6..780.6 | -0.04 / 5.9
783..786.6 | -0.06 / 5.92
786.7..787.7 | -0.10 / 6.14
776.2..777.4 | -0.05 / 6.03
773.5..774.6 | -0.05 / 6.09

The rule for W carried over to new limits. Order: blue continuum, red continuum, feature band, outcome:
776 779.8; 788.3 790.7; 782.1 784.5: -0.069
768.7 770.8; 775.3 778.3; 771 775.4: -0.004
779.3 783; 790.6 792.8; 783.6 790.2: -0.353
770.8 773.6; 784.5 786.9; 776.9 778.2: -0.031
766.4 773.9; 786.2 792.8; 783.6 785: -0.052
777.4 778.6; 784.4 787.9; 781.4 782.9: -0.056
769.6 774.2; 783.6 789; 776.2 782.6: -0.029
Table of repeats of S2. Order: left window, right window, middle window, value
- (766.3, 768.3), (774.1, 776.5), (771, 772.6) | 0.03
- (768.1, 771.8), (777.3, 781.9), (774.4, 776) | -0.02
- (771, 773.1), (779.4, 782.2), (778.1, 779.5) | 0.00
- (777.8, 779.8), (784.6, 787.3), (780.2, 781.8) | -0.02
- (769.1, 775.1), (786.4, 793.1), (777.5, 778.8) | -0.01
